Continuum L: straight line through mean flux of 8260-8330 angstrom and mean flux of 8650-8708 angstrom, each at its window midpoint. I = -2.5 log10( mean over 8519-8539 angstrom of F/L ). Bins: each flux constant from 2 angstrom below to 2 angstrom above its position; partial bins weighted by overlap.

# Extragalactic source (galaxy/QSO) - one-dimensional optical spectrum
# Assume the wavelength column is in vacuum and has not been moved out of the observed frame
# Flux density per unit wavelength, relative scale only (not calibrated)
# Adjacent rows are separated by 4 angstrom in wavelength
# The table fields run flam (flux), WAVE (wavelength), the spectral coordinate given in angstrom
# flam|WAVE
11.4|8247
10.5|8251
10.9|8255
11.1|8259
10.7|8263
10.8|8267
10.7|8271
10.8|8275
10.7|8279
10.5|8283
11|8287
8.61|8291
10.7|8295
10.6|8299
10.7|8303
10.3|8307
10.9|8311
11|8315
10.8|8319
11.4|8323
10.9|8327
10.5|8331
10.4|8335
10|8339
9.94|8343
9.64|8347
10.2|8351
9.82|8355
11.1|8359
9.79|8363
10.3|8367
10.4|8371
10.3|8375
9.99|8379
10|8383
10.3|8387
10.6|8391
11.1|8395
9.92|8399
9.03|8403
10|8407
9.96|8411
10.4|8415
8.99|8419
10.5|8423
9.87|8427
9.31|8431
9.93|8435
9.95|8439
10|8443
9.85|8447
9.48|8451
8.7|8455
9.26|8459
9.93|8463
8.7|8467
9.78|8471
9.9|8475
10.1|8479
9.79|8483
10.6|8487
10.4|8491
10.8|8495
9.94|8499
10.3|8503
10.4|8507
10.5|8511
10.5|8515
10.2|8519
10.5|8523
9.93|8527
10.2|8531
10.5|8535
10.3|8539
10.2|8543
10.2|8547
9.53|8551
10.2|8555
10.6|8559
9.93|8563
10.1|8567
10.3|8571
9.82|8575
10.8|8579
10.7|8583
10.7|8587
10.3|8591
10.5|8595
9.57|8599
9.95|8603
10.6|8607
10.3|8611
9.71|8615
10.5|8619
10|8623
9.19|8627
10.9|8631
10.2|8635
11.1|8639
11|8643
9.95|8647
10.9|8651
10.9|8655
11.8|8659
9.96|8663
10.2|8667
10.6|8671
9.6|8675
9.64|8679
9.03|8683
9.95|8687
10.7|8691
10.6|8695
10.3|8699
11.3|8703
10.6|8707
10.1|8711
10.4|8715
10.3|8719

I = 0.02 mag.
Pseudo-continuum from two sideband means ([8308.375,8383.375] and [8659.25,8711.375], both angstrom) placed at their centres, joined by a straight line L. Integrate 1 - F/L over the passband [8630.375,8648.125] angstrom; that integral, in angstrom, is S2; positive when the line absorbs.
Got -0.64 angstrom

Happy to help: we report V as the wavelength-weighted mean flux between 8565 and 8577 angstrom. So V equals 10.1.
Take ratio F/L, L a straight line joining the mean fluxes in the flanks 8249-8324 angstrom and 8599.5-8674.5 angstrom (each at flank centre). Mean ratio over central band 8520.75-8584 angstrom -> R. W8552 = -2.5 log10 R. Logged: 0.024 mag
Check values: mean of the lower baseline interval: 10.7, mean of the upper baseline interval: 10.4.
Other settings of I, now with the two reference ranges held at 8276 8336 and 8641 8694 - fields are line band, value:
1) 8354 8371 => 0.028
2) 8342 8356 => 0.071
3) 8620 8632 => 0.039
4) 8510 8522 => 0.005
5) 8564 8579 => 0.026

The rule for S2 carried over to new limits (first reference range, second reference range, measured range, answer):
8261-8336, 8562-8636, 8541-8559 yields 0.3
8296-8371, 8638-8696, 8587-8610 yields 0.4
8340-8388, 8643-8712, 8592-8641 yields 0.6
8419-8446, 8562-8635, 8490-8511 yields -0.8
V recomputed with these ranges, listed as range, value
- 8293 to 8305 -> 10.7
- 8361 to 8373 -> 10.2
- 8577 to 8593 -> 10.6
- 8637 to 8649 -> 10.7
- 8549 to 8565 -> 10.1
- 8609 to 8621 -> 10.2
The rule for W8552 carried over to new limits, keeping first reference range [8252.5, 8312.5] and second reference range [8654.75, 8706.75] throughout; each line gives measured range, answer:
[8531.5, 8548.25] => 0.01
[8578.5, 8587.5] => -0.03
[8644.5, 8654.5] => -0.02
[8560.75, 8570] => 0.04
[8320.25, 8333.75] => -0.03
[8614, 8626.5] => 0.04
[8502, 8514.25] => 0.00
